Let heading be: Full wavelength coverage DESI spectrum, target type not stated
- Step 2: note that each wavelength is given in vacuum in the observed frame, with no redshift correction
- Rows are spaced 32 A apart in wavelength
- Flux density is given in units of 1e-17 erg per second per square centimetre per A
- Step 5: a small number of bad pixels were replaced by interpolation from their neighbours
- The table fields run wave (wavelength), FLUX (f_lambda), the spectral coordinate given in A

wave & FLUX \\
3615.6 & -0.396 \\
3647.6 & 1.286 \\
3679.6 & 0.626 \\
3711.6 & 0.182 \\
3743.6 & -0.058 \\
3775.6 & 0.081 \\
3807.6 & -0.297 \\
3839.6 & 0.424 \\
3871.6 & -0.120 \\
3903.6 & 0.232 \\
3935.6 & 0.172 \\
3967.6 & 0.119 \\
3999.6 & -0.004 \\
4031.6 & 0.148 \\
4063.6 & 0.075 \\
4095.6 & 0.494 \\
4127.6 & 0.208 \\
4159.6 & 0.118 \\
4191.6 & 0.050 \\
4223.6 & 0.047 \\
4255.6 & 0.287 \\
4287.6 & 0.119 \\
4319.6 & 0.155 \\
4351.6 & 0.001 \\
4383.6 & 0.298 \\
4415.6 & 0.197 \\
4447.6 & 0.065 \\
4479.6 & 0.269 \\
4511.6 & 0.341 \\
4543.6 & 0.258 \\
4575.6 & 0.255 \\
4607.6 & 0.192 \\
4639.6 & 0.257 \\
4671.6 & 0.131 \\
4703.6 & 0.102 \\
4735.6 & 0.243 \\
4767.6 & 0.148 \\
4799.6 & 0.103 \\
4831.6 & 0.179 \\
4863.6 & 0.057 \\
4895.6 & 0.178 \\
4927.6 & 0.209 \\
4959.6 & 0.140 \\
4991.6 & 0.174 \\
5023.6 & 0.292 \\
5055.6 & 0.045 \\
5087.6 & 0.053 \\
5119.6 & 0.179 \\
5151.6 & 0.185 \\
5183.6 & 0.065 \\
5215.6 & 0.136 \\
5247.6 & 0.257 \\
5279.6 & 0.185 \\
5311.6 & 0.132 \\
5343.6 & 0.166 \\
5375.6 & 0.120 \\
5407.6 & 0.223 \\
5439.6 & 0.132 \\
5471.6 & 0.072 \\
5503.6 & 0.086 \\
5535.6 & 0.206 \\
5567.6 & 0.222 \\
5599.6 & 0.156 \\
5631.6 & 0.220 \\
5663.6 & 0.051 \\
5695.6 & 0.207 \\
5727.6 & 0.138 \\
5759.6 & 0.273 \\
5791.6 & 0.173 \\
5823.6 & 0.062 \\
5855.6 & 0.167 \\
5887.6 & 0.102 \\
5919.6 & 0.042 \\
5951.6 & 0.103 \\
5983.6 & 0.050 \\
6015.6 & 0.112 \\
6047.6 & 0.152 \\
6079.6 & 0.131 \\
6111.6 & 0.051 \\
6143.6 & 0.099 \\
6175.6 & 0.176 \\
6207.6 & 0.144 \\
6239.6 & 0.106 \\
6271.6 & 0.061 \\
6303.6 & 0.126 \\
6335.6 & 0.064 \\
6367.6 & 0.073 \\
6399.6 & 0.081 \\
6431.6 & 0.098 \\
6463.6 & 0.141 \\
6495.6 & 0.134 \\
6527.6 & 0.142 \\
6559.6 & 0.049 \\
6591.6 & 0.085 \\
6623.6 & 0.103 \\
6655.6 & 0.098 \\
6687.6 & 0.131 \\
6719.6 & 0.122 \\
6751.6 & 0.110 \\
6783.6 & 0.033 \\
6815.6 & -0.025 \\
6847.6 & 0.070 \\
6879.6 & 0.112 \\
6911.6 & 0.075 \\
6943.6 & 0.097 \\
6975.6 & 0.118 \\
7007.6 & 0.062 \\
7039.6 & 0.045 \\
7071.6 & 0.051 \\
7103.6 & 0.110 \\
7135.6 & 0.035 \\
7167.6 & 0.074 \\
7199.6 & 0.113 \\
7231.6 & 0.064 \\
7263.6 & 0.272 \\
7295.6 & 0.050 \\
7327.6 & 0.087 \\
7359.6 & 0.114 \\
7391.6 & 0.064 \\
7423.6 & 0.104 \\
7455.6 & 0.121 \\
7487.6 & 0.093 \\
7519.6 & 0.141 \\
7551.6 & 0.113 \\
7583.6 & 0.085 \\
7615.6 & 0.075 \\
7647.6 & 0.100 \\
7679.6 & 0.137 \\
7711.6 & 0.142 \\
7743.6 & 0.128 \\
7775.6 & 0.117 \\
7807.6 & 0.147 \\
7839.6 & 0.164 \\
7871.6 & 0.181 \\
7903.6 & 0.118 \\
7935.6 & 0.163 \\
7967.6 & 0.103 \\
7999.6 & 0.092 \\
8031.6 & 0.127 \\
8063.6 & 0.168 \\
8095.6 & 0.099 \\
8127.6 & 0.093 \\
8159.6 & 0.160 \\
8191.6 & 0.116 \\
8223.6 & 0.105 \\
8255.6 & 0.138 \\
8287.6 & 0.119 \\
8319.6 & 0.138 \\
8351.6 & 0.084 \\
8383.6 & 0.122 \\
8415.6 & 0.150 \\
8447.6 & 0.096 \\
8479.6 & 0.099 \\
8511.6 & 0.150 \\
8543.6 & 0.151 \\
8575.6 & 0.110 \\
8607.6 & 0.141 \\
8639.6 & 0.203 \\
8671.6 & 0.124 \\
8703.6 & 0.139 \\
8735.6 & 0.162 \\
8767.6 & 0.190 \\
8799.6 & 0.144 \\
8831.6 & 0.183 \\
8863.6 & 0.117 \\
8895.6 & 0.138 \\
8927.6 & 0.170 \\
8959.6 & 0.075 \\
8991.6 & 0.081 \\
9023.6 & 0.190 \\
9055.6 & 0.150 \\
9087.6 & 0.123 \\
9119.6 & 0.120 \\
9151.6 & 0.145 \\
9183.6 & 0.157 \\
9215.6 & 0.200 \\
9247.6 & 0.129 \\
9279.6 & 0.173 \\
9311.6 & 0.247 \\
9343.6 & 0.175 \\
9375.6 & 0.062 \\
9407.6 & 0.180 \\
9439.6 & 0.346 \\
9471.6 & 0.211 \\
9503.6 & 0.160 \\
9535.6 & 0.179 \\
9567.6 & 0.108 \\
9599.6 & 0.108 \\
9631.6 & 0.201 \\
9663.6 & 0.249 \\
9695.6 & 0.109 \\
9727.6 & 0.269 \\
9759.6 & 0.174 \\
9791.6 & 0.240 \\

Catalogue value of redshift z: 0.95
